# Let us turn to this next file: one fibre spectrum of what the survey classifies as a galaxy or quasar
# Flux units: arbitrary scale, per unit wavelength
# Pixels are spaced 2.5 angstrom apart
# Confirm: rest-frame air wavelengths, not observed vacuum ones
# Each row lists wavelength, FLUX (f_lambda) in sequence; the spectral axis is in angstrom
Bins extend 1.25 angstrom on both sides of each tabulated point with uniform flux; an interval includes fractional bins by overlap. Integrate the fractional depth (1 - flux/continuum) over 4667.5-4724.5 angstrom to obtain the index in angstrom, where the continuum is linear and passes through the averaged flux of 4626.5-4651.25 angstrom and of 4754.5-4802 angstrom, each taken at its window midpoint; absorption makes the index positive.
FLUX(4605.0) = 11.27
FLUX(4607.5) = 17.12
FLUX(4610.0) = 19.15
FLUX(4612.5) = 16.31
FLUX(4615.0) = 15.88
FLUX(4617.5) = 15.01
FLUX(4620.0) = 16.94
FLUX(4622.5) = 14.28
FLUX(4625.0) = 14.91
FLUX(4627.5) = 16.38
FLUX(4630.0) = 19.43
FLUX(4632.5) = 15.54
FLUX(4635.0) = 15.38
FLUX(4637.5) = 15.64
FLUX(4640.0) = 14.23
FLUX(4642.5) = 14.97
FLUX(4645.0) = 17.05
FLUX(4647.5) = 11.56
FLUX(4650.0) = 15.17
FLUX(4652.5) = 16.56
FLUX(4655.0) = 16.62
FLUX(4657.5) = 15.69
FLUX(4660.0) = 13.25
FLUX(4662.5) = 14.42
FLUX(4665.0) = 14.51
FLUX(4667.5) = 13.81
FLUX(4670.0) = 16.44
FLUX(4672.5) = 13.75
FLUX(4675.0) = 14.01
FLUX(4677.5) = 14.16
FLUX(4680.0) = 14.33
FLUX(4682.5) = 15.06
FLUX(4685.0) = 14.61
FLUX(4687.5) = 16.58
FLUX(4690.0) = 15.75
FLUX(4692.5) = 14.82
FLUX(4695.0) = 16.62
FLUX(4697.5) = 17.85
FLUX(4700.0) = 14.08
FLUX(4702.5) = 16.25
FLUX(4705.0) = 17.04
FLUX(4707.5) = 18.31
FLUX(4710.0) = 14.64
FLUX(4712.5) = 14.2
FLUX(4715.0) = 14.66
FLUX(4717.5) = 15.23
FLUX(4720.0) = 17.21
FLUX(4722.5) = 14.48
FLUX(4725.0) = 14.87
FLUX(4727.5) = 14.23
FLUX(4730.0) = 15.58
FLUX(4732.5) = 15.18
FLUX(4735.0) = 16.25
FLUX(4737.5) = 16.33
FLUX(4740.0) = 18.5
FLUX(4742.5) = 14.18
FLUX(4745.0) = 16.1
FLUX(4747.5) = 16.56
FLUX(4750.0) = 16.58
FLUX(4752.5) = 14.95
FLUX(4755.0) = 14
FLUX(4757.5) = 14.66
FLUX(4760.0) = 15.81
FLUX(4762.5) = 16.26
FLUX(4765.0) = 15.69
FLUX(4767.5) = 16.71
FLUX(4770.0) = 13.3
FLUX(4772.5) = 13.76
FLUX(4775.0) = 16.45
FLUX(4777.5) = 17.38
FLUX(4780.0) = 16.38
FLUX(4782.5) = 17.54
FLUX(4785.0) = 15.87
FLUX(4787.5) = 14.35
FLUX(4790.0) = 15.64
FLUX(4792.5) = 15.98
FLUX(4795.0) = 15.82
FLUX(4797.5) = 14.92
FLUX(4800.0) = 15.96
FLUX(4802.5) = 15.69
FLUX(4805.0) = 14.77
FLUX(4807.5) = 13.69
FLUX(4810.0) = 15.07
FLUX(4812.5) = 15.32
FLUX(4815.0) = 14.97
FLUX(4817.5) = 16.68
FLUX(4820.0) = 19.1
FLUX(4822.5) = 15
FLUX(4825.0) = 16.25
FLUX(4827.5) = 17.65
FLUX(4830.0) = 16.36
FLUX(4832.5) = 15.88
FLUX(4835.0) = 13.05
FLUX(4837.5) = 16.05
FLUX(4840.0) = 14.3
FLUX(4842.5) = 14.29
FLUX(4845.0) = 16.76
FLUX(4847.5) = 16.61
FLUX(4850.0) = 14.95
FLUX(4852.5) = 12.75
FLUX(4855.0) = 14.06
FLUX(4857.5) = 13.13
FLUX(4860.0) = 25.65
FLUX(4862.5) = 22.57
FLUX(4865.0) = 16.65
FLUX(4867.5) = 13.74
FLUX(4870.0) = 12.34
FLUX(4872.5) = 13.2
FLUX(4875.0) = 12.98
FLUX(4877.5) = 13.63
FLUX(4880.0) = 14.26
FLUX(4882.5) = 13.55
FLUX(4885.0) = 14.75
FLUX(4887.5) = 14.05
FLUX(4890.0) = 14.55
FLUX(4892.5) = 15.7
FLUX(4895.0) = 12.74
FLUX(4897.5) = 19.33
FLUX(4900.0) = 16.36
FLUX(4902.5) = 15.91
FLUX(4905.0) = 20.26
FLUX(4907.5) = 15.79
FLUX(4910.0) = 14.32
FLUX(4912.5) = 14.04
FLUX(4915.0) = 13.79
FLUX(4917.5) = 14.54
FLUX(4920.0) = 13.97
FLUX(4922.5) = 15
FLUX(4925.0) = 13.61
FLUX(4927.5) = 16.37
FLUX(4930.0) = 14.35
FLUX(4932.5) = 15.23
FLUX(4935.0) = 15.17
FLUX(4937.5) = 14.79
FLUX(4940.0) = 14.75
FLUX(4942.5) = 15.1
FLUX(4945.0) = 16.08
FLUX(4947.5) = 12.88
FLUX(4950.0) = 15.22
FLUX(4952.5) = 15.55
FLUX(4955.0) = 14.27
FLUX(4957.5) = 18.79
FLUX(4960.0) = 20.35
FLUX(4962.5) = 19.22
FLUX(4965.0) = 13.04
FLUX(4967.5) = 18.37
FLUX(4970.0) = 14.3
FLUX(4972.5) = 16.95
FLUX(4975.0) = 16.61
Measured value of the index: 0.6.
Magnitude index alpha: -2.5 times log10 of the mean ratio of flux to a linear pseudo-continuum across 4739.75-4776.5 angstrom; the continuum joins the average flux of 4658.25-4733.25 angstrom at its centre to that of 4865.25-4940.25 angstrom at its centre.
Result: -0.03 mag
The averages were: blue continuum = 15.2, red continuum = 14.8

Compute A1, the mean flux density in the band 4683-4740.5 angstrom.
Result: 15.7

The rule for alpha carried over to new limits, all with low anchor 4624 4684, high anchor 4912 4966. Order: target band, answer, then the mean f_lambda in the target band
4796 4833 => -0.04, 15.8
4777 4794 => -0.06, 16.1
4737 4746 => -0.08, 16.3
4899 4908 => -0.13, 17.2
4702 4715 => -0.05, 15.9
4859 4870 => -0.22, 18.7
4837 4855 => 0.02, 15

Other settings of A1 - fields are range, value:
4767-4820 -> 15.6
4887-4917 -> 15.6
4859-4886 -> 15.7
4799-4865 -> 16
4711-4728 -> 15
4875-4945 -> 15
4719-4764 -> 15.6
